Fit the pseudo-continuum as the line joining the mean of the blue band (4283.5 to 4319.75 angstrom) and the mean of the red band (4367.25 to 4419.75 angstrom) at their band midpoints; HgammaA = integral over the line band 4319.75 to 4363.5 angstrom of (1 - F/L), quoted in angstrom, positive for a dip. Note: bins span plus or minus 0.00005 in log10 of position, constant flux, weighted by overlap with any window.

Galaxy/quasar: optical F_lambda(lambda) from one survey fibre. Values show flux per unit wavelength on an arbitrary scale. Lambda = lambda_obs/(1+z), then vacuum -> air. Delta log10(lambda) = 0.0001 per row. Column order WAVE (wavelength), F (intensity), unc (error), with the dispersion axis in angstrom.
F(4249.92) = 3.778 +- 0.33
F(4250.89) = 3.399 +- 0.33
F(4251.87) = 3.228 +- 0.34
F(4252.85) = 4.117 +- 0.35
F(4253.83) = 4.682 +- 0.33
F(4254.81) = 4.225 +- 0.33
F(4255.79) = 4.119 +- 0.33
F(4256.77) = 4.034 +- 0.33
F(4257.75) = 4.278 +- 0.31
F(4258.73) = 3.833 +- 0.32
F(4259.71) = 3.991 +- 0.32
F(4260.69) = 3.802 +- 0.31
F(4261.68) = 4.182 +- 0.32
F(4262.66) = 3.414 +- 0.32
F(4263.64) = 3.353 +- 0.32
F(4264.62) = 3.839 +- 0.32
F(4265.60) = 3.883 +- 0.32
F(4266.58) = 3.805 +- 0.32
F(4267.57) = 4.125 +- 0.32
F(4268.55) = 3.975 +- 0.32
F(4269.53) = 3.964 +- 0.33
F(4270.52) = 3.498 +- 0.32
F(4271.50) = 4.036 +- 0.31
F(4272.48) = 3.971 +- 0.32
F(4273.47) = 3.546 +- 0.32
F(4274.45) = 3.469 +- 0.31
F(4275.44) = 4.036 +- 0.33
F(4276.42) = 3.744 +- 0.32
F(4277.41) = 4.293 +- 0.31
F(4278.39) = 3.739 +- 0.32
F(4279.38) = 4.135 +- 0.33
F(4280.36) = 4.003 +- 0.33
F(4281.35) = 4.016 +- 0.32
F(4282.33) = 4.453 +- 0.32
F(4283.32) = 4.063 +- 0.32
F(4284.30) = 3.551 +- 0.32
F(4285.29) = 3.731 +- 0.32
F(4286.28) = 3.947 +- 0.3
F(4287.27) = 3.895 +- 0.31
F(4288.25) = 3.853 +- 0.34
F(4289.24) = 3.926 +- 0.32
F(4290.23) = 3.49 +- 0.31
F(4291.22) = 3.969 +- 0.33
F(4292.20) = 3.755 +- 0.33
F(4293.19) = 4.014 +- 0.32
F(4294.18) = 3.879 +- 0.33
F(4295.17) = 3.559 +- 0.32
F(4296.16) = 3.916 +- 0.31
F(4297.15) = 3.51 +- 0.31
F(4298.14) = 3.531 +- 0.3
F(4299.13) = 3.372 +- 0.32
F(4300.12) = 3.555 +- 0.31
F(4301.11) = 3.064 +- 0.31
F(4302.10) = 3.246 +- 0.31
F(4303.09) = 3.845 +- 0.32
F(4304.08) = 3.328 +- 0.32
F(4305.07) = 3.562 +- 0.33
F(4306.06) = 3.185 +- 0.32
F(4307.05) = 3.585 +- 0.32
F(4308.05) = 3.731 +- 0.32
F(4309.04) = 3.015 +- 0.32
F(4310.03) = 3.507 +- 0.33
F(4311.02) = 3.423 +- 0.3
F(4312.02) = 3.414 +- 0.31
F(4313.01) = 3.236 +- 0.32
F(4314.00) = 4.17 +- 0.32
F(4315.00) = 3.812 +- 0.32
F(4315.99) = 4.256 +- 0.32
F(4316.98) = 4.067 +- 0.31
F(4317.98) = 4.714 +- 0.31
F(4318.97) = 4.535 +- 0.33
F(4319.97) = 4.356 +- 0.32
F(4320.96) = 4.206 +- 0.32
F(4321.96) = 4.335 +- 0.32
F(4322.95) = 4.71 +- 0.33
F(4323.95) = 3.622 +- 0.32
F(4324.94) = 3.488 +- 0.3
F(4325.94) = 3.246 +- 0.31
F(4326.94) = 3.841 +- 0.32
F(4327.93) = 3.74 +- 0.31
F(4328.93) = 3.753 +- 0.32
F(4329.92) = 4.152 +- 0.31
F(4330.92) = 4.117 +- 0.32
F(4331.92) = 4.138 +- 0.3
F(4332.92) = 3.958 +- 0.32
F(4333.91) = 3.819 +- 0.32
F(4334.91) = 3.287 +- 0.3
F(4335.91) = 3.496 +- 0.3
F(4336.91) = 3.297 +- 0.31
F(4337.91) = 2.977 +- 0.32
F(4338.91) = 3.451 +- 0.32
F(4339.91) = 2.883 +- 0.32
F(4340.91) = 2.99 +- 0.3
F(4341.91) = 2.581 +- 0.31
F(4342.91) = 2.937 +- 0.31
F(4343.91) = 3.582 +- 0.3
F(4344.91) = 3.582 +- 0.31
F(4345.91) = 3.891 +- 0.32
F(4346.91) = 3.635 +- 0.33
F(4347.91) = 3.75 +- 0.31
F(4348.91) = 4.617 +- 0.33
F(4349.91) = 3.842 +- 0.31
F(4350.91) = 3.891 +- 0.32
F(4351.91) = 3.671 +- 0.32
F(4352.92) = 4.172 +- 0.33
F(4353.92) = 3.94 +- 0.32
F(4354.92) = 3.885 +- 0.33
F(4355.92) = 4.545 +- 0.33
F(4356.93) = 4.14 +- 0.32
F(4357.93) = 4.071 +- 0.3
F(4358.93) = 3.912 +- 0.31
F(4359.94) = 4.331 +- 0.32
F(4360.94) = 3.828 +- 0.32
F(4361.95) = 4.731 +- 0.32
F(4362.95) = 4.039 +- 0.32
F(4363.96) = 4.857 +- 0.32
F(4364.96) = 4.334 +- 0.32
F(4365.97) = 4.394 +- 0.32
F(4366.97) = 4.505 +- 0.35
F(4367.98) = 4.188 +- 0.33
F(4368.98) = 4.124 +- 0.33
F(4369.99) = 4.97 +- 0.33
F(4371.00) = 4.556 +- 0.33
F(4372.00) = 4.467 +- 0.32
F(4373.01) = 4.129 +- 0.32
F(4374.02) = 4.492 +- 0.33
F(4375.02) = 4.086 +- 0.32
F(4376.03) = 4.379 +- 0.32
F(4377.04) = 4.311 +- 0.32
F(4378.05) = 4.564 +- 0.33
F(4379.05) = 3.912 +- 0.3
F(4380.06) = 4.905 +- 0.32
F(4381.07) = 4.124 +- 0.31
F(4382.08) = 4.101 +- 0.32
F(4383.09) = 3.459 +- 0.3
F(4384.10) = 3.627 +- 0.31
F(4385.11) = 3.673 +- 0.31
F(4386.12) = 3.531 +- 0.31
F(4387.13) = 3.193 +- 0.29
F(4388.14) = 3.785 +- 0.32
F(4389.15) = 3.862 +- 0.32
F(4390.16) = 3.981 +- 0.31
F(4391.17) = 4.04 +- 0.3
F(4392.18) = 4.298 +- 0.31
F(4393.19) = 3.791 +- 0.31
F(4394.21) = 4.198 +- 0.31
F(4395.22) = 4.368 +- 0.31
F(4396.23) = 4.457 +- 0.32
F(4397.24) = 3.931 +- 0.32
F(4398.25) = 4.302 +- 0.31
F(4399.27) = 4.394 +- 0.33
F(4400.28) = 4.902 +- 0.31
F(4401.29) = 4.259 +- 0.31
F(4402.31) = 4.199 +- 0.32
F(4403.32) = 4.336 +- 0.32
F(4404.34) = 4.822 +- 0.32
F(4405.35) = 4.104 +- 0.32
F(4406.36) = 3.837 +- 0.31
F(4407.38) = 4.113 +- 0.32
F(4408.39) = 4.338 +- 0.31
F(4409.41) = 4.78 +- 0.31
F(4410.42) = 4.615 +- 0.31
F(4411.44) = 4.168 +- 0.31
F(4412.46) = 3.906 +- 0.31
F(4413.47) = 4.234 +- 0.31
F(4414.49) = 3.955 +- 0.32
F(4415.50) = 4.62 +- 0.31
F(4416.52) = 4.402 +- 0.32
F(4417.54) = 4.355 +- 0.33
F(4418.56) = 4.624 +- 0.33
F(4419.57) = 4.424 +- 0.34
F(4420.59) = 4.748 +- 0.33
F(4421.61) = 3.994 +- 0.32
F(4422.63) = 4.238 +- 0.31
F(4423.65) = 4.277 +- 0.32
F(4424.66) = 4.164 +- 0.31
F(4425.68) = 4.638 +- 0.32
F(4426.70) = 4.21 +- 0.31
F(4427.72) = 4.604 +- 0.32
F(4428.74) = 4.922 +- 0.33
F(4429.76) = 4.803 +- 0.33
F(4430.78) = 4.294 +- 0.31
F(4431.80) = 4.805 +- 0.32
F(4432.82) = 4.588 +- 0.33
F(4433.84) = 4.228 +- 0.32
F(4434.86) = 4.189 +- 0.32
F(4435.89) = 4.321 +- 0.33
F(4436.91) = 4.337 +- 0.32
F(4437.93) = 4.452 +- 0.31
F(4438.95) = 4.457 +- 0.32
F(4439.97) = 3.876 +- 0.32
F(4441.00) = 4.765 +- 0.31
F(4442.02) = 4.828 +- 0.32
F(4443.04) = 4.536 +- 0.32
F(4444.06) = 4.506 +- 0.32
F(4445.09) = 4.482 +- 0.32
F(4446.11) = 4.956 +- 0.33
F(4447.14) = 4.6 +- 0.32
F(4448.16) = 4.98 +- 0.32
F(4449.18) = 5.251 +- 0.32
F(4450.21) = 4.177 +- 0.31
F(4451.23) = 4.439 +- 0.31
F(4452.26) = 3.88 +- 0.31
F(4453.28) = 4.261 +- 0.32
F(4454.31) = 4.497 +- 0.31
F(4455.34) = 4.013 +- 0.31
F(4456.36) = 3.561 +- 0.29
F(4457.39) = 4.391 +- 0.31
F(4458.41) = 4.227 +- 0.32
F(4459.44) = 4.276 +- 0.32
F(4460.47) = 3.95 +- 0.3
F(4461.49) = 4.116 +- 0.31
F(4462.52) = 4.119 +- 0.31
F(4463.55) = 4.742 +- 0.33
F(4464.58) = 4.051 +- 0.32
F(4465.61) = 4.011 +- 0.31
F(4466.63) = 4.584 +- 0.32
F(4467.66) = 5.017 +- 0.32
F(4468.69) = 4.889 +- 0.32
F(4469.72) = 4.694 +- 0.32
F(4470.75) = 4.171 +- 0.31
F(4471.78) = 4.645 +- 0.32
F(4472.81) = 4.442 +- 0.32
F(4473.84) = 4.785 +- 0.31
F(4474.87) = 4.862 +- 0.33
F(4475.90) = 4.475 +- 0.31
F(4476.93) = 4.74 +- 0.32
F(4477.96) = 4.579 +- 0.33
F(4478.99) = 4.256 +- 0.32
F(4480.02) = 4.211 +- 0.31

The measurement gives 1.39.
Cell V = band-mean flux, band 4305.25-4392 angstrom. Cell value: 3.92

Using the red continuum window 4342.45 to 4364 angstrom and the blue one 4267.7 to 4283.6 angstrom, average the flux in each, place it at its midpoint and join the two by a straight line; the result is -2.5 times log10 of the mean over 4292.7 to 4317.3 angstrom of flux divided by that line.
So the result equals 0.10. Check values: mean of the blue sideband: 3.94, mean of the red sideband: 3.98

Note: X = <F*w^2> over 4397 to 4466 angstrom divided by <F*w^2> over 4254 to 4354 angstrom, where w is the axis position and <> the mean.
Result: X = 1.2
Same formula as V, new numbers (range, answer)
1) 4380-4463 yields 4.29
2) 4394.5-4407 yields 4.32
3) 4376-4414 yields 4.15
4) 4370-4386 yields 4.19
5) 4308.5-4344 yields 3.7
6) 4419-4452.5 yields 4.49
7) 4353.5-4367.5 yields 4.25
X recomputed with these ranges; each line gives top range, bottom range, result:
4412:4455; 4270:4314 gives 1.28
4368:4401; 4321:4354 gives 1.15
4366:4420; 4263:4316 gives 1.19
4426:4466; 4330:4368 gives 1.20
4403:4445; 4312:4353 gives 1.22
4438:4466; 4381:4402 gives 1.12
